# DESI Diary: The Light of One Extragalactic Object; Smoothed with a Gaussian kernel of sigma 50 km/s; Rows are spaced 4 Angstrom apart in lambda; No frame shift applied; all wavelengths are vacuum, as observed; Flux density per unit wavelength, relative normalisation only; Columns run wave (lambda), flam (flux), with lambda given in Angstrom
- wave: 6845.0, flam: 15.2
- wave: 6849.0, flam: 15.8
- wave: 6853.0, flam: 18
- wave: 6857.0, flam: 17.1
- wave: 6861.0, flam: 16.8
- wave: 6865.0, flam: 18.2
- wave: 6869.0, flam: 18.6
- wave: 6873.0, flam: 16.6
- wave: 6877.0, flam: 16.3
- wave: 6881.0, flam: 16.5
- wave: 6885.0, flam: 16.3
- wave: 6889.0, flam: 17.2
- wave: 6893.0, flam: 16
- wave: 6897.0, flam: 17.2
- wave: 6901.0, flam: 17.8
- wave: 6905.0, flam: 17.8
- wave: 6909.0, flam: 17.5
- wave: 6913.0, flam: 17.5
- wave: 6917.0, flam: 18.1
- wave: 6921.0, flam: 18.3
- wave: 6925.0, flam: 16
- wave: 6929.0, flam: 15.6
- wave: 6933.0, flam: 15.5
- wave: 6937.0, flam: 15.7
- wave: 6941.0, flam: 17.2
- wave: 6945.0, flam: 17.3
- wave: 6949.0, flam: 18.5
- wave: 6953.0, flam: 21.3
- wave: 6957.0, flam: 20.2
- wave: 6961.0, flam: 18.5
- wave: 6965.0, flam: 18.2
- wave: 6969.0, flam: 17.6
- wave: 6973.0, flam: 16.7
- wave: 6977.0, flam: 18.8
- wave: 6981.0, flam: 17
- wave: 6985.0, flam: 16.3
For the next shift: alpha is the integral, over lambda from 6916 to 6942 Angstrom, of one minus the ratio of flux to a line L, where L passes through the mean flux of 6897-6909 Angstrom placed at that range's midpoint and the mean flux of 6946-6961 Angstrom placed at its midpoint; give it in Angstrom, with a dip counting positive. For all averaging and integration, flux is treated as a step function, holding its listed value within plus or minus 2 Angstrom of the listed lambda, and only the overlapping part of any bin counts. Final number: 2.9 Angstrom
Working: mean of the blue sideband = 17.7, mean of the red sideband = 19.6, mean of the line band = 16.5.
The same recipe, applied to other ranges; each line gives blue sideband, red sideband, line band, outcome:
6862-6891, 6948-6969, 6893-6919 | 0.48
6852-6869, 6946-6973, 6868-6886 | 1.03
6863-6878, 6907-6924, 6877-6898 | 1.21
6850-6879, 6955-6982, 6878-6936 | 2.47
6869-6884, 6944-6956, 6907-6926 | 0.59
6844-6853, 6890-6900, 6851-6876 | -1.82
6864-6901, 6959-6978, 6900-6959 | -0.38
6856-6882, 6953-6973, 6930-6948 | 1.79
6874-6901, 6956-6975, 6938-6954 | -0.40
